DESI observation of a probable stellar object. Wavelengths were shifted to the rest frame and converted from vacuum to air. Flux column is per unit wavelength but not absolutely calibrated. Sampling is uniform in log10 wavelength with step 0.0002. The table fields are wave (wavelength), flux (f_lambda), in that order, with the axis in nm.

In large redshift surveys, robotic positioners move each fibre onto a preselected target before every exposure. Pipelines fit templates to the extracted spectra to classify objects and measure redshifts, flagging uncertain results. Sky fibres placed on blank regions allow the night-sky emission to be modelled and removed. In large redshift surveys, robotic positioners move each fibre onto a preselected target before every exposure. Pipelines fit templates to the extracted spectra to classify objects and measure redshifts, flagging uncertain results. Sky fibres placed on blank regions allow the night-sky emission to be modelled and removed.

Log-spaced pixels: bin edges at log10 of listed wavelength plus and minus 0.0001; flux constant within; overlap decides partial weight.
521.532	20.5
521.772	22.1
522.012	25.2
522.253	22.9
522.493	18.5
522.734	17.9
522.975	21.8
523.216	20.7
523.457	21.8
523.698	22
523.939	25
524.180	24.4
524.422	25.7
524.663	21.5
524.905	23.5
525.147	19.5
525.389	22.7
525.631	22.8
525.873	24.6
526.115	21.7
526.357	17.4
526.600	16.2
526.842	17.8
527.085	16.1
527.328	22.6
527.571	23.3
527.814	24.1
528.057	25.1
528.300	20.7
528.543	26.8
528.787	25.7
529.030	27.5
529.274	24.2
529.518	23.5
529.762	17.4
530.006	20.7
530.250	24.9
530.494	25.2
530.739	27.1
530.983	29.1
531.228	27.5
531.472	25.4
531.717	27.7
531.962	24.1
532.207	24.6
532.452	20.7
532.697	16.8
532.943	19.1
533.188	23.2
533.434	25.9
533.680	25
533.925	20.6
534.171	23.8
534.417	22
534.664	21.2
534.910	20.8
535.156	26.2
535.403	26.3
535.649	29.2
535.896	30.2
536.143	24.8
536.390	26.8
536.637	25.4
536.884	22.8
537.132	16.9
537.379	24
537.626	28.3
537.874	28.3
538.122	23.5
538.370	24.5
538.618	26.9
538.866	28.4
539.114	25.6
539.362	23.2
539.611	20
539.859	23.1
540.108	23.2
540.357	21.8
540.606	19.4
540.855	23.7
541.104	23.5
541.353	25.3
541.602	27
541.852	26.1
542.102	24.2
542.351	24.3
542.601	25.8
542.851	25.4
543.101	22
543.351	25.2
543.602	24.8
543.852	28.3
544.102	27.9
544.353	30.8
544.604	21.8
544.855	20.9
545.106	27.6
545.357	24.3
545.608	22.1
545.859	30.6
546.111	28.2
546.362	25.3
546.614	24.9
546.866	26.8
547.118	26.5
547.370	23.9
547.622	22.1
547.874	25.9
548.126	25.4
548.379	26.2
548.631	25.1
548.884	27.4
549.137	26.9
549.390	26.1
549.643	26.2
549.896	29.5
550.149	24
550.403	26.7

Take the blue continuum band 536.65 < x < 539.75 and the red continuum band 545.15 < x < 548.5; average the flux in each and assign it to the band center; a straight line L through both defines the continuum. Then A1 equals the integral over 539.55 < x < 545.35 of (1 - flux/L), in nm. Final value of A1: 0.12 nm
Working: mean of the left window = 24.4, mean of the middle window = 24.5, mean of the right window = 25.6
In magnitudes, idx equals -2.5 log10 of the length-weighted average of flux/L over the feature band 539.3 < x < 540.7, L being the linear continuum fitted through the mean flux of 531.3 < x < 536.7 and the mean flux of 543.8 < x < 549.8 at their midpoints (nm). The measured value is 0.15 mag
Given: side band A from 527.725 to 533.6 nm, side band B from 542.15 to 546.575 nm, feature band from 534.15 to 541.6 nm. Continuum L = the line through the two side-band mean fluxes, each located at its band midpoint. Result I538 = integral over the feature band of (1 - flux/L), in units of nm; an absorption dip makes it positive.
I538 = 0.147 nm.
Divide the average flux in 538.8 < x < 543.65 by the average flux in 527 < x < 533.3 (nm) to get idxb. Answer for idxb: 1.0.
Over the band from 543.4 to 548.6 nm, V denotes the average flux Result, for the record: 25.7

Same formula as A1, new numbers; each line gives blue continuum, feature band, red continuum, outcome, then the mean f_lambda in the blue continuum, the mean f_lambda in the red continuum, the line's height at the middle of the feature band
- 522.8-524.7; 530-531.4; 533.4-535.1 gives -0.21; 22.8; 22.7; 22.8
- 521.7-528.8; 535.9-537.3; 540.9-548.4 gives 0.00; 21.9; 25.4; 24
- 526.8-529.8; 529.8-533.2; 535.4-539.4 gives 0.00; 23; 25.6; 23.9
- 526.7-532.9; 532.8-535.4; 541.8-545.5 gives 0.12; 23.5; 25.3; 24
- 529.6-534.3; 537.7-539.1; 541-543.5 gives -0.11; 23.6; 24.9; 24.4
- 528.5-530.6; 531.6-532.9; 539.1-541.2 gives 0.05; 23.9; 22.4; 23.5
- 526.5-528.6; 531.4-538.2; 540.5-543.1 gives -0.35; 21.3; 24.4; 22.9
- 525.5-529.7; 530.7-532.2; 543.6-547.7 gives -0.23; 22.3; 25.8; 23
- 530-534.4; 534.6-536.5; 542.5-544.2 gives -0.10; 24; 25.6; 24.5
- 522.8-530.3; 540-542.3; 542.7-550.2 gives 0.09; 22.3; 25.8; 24.8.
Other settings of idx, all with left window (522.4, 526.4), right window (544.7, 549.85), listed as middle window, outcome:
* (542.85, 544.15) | -0.019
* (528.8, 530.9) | -0.054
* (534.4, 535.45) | 0.022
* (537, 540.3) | 0.001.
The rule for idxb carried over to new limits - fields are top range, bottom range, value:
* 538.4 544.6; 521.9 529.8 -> 1.12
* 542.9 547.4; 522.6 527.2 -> 1.21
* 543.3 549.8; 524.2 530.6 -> 1.15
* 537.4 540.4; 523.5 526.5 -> 1.10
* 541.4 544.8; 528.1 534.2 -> 1.07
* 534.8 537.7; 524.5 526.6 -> 1.17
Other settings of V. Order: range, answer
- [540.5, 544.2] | 24.9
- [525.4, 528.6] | 21.4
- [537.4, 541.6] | 24.4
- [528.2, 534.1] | 23.9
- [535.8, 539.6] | 25.1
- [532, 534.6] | 22.2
